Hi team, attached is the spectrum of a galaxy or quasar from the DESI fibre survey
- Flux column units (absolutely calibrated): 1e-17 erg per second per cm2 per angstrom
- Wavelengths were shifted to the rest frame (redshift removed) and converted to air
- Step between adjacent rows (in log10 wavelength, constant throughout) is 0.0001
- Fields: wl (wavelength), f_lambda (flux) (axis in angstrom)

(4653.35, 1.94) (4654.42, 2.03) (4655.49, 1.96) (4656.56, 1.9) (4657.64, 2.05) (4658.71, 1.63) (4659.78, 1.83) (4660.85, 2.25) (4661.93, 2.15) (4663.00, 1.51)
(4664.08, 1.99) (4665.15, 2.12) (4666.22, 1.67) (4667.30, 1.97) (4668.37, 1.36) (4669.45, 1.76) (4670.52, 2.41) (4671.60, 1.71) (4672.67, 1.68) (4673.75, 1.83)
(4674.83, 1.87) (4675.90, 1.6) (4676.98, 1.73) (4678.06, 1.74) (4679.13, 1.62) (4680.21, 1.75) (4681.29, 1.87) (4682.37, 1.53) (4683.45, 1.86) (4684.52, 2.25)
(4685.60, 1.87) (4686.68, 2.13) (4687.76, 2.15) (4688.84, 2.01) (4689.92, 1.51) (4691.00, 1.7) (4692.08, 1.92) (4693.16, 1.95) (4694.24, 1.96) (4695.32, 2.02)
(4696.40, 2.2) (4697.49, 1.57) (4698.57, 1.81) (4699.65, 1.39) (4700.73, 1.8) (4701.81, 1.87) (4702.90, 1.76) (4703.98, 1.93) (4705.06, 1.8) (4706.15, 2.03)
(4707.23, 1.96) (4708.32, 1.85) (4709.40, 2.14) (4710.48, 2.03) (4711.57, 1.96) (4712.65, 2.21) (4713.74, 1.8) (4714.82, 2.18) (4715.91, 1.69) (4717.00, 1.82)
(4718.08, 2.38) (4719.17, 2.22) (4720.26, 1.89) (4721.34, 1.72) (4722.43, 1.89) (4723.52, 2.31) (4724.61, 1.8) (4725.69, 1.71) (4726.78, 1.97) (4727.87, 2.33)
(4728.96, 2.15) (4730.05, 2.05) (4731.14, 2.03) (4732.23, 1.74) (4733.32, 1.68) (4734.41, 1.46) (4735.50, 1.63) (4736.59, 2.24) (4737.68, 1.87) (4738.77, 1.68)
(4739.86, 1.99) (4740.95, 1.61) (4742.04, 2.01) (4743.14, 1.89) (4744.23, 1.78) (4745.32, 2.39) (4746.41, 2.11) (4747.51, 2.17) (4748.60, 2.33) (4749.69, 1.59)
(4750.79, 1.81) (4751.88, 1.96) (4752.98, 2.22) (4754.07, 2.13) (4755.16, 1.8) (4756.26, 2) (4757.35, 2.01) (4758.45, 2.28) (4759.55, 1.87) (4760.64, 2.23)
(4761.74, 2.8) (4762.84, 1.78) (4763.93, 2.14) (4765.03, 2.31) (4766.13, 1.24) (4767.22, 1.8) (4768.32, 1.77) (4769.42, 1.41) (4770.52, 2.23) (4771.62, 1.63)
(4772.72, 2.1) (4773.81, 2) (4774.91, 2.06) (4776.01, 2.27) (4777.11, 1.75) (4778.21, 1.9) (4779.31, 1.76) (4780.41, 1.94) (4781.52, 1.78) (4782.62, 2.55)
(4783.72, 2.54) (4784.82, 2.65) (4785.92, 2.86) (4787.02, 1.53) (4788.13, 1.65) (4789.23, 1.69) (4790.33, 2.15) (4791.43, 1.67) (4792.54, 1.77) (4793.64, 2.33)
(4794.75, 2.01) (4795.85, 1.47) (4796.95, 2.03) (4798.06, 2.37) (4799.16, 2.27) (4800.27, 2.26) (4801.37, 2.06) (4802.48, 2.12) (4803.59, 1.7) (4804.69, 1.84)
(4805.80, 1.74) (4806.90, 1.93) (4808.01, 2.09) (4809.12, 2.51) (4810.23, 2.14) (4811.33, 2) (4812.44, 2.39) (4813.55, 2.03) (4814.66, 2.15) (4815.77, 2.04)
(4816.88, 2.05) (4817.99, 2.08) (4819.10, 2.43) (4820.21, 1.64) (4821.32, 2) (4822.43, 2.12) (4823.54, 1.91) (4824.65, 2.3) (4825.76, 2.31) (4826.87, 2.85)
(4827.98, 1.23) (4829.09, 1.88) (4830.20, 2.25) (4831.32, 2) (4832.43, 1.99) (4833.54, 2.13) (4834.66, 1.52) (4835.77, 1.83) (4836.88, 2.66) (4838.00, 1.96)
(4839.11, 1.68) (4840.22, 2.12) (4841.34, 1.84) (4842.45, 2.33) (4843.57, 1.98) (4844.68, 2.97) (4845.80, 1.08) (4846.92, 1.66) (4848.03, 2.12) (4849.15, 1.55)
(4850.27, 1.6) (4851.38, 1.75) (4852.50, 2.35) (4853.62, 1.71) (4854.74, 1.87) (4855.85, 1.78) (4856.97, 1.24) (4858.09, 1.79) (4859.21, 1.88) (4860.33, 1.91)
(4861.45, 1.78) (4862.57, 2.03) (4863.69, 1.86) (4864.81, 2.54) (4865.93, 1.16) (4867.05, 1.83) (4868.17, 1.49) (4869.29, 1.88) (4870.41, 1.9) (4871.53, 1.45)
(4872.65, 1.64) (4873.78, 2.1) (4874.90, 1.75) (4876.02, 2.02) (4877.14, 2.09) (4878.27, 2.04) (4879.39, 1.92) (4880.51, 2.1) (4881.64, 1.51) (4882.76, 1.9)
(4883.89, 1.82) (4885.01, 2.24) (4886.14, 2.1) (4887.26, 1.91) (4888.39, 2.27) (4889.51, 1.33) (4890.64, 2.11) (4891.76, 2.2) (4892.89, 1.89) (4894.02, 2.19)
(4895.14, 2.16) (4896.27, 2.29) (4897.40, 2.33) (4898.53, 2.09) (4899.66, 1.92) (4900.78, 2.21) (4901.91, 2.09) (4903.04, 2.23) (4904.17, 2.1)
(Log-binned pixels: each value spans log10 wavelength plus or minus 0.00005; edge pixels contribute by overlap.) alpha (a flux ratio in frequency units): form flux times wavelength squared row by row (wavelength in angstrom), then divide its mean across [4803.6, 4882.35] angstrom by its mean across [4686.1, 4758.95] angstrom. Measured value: 1.05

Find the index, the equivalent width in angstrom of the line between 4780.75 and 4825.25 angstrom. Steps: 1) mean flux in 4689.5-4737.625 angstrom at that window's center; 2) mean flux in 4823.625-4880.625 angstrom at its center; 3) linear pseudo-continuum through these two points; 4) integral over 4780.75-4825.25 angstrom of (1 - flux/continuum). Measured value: -3.7 angstrom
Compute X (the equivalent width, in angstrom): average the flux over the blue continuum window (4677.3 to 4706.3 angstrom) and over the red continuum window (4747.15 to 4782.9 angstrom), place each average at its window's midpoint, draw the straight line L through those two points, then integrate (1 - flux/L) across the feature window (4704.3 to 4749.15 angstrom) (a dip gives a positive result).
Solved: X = -1.2 angstrom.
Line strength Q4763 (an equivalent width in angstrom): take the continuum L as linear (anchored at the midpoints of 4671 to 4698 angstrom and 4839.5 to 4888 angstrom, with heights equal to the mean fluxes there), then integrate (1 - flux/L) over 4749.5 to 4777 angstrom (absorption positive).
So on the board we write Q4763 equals -1.8 angstrom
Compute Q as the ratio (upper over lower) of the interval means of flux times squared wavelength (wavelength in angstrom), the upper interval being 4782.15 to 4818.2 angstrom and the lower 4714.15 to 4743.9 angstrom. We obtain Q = 1.1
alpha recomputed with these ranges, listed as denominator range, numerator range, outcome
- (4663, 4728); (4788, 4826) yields 1.13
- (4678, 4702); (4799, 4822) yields 1.18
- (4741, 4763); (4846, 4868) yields 0.91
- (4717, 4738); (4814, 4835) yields 1.10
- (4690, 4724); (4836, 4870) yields 1.04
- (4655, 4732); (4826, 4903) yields 1.10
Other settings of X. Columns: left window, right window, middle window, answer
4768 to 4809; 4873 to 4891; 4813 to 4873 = 1.2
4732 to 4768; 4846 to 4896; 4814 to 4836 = -1.6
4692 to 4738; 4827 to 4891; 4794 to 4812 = -1.3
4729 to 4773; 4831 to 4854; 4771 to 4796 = -0.9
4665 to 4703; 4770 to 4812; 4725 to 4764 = -0.7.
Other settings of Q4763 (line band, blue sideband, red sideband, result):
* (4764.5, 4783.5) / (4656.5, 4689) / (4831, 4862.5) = -0.4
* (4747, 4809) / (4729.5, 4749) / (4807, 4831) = 0.1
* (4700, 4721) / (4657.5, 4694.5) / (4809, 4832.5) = -0.5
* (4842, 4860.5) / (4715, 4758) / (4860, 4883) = 0.1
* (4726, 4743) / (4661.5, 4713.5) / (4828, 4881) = -0.2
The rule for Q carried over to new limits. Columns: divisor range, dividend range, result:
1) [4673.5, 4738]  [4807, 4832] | 1.16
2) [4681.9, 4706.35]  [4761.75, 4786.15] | 1.12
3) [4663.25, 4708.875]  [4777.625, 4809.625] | 1.16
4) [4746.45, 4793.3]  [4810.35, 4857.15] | 1.02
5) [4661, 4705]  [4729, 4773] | 1.09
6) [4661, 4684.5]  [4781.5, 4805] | 1.20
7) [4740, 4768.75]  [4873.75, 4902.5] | 1.07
